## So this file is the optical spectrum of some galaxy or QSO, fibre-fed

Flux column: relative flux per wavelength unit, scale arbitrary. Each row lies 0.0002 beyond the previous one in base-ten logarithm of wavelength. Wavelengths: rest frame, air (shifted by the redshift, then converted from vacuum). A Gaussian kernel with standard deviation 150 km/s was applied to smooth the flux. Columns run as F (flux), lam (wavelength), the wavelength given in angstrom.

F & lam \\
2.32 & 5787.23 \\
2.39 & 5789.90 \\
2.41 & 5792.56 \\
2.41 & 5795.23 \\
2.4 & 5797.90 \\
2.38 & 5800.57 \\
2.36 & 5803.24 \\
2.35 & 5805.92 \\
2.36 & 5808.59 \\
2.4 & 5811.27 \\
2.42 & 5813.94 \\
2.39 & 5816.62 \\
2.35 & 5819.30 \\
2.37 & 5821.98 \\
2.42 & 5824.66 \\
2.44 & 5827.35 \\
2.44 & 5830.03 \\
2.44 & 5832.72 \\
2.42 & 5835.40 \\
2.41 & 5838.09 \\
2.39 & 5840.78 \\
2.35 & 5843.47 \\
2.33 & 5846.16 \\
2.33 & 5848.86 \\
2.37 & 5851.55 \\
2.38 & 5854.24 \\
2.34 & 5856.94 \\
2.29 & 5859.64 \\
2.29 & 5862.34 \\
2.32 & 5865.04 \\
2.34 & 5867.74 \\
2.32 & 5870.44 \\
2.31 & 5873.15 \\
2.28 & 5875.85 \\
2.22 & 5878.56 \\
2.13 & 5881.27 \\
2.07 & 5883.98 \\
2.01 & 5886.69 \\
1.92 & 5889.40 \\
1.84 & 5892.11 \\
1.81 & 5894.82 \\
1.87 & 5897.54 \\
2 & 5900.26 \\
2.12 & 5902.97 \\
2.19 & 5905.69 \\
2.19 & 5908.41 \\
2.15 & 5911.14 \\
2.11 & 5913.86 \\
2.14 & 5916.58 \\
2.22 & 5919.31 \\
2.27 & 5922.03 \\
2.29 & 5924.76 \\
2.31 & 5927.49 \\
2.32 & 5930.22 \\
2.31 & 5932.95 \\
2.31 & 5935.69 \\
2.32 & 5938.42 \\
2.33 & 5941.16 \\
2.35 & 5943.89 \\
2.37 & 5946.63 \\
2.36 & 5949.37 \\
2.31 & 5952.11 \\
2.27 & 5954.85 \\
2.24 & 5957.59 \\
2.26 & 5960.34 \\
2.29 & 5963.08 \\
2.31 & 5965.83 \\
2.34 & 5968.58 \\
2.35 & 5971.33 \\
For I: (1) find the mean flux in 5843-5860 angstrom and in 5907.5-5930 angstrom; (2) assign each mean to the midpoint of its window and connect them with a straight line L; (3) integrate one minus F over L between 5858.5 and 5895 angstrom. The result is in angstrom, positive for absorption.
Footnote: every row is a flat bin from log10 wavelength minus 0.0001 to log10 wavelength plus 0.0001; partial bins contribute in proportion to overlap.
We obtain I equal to 2.1 angstrom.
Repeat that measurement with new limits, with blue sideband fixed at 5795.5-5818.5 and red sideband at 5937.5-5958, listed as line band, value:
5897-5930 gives 2.4 angstrom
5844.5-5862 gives 0.2 angstrom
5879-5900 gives 3.4 angstrom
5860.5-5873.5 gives 0.2 angstrom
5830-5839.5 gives -0.2 angstrom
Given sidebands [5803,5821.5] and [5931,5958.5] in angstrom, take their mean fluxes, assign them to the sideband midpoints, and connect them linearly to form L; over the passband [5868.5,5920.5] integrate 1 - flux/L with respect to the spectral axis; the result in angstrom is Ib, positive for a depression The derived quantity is 5.3 angstrom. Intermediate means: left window 2.38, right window 2.32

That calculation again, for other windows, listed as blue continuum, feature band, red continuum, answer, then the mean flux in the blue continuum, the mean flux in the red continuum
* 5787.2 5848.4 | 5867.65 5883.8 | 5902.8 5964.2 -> 0.6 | 2.39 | 2.26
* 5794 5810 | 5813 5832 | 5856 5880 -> -0.4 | 2.38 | 2.3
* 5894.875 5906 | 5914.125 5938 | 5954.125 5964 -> -1.7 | 2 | 2.26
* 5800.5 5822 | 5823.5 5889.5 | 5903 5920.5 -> -0.8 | 2.38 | 2.16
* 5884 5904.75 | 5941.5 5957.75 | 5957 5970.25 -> -0.7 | 1.95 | 2.29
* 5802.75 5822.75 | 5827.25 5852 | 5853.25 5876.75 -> -0.5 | 2.38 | 2.32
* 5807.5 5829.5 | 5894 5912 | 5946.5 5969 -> 2.2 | 2.4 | 2.3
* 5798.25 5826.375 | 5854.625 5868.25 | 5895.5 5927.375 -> -0.3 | 2.38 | 2.14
